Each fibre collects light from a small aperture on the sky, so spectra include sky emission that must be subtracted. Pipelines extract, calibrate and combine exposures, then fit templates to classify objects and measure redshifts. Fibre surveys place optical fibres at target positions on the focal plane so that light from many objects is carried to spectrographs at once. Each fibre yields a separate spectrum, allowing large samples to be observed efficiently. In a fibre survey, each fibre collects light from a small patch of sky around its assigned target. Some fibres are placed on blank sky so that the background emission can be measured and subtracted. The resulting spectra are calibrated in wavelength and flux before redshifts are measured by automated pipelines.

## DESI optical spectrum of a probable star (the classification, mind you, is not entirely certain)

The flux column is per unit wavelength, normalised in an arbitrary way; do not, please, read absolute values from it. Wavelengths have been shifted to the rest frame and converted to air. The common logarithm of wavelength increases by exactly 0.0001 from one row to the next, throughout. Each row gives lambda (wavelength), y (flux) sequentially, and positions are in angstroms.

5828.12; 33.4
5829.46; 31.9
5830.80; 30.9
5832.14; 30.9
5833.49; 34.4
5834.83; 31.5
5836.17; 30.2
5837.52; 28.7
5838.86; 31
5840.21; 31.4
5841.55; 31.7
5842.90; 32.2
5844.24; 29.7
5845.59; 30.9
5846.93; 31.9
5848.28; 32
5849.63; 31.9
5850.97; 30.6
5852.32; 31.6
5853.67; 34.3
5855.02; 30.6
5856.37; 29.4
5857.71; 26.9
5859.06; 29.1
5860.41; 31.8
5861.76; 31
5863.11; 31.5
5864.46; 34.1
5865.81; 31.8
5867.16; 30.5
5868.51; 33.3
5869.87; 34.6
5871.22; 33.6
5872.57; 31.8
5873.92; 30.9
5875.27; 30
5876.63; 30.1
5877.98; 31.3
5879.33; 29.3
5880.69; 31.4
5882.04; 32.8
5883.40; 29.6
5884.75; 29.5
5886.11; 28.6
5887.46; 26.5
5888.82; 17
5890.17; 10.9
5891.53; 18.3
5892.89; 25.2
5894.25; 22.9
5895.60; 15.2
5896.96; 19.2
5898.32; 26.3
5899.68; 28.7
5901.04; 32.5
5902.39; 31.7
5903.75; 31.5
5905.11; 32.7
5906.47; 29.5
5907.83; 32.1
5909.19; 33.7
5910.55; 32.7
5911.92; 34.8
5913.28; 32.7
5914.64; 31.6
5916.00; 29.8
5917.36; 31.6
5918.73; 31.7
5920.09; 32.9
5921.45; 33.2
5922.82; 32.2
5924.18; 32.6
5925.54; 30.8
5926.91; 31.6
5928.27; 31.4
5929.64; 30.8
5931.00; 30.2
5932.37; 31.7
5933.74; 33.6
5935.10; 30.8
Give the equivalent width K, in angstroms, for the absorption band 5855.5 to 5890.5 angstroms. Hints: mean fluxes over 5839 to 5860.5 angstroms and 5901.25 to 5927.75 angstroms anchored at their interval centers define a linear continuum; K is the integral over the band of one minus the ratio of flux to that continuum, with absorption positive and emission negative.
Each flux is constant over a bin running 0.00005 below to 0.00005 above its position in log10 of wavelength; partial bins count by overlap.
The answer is 1.9 angstroms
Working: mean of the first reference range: 31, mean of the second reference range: 32.1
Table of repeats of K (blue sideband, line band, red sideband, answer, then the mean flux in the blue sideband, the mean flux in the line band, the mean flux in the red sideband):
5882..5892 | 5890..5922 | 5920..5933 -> -1.1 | 23.7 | 28.7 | 31.7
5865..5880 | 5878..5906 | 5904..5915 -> 5.2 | 31.6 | 26.1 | 32.4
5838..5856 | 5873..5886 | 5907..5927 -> 0.5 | 31.5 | 30.5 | 32.3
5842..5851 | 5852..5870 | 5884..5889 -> -1.1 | 31.4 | 31.4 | 26.3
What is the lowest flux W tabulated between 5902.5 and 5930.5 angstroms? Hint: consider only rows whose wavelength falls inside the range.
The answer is 29.5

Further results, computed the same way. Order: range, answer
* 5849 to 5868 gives 26.9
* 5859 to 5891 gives 10.9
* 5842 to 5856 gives 29.7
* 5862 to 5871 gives 30.5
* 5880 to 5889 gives 17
